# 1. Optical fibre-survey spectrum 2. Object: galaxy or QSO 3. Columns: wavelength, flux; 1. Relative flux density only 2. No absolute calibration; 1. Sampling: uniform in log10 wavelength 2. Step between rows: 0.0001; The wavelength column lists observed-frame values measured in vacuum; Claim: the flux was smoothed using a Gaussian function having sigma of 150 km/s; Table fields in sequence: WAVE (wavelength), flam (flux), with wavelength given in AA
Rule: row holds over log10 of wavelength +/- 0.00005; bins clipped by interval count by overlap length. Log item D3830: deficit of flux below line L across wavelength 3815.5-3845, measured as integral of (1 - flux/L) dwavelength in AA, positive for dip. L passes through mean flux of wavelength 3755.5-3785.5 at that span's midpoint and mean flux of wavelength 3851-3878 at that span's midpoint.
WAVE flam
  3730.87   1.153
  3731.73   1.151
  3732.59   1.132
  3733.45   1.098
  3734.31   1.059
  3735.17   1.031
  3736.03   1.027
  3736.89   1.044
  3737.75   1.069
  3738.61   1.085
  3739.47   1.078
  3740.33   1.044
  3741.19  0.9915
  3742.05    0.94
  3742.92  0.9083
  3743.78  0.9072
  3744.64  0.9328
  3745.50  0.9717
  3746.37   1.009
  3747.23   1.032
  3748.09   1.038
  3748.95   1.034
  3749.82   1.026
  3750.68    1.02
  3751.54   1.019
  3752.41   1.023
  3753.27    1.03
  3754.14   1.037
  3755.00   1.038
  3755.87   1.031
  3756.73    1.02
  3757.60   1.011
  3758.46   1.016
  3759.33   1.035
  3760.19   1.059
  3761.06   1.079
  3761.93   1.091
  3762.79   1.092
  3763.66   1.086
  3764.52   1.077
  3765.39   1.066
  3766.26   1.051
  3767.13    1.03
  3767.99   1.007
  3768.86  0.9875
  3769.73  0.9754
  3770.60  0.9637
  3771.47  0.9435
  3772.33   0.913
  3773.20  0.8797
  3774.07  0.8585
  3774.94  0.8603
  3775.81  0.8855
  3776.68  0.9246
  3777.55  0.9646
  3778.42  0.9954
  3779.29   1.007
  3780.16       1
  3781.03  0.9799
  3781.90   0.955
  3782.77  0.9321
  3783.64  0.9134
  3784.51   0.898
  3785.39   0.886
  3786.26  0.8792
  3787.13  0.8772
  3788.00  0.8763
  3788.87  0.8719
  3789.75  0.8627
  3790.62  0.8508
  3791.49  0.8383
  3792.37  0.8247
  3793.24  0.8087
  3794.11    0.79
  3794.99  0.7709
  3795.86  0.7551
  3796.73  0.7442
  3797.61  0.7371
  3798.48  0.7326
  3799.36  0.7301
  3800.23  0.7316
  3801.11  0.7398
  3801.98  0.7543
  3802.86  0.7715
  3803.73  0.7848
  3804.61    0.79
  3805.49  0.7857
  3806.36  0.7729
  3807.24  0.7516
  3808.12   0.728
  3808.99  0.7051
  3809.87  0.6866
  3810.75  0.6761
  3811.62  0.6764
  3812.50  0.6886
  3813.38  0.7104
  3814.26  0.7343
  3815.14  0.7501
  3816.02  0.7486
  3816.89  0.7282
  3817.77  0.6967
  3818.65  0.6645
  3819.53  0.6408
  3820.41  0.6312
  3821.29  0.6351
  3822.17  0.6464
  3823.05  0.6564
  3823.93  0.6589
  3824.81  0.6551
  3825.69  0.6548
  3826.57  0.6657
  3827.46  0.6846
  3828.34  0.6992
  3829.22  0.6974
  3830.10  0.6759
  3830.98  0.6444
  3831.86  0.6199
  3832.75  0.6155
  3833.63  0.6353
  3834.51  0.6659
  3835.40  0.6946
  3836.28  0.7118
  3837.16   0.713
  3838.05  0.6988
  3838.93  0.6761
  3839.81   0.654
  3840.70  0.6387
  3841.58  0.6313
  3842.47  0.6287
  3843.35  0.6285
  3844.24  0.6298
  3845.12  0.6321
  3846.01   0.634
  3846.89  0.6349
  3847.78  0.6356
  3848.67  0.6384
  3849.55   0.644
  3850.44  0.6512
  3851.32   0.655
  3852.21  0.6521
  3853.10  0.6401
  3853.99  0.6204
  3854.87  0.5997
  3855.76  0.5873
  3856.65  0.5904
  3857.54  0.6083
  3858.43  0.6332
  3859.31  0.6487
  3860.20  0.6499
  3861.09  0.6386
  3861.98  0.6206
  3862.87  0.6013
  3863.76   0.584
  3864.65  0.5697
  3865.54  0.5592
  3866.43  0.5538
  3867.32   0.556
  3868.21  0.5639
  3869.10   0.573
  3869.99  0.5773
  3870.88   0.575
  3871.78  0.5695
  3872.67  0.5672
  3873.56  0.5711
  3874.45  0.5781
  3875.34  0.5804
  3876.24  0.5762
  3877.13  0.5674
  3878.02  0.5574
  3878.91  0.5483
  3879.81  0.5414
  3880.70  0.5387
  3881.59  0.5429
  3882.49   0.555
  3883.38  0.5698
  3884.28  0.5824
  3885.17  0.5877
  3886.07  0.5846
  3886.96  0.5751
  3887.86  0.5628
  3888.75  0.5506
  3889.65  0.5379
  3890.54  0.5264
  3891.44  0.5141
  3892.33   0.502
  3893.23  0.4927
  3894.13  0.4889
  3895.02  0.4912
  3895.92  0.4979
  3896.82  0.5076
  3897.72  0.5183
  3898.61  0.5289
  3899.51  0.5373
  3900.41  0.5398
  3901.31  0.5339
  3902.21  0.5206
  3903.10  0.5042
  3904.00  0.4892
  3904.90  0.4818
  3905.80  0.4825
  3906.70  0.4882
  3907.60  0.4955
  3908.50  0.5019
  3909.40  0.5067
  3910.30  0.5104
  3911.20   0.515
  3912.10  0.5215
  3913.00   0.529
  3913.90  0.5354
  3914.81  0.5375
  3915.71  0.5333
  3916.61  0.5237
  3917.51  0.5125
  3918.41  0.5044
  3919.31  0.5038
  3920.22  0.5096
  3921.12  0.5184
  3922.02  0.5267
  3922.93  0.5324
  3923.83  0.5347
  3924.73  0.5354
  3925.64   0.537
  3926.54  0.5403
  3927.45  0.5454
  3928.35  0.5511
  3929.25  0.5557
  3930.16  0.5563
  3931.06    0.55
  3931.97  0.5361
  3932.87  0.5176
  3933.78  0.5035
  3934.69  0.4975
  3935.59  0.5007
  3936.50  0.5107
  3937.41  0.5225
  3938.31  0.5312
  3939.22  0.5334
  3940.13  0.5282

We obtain 2.9 AA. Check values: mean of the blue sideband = 0.986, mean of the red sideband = 0.595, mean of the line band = 0.664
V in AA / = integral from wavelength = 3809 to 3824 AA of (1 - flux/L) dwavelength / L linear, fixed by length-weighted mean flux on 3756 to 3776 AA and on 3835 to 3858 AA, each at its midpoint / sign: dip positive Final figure 1.8 AA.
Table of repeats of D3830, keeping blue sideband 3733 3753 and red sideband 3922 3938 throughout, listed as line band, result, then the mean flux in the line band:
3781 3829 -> 5.6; 0.758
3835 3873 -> 5.6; 0.623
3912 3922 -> 0.8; 0.521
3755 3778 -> -1.0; 0.997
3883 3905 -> 3.3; 0.53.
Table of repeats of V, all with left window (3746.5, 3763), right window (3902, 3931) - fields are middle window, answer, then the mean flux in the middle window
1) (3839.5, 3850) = 1.6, 0.635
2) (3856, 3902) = 5.7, 0.561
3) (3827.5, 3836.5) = 1.4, 0.666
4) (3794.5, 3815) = 3.3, 0.737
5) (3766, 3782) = 0.3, 0.956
